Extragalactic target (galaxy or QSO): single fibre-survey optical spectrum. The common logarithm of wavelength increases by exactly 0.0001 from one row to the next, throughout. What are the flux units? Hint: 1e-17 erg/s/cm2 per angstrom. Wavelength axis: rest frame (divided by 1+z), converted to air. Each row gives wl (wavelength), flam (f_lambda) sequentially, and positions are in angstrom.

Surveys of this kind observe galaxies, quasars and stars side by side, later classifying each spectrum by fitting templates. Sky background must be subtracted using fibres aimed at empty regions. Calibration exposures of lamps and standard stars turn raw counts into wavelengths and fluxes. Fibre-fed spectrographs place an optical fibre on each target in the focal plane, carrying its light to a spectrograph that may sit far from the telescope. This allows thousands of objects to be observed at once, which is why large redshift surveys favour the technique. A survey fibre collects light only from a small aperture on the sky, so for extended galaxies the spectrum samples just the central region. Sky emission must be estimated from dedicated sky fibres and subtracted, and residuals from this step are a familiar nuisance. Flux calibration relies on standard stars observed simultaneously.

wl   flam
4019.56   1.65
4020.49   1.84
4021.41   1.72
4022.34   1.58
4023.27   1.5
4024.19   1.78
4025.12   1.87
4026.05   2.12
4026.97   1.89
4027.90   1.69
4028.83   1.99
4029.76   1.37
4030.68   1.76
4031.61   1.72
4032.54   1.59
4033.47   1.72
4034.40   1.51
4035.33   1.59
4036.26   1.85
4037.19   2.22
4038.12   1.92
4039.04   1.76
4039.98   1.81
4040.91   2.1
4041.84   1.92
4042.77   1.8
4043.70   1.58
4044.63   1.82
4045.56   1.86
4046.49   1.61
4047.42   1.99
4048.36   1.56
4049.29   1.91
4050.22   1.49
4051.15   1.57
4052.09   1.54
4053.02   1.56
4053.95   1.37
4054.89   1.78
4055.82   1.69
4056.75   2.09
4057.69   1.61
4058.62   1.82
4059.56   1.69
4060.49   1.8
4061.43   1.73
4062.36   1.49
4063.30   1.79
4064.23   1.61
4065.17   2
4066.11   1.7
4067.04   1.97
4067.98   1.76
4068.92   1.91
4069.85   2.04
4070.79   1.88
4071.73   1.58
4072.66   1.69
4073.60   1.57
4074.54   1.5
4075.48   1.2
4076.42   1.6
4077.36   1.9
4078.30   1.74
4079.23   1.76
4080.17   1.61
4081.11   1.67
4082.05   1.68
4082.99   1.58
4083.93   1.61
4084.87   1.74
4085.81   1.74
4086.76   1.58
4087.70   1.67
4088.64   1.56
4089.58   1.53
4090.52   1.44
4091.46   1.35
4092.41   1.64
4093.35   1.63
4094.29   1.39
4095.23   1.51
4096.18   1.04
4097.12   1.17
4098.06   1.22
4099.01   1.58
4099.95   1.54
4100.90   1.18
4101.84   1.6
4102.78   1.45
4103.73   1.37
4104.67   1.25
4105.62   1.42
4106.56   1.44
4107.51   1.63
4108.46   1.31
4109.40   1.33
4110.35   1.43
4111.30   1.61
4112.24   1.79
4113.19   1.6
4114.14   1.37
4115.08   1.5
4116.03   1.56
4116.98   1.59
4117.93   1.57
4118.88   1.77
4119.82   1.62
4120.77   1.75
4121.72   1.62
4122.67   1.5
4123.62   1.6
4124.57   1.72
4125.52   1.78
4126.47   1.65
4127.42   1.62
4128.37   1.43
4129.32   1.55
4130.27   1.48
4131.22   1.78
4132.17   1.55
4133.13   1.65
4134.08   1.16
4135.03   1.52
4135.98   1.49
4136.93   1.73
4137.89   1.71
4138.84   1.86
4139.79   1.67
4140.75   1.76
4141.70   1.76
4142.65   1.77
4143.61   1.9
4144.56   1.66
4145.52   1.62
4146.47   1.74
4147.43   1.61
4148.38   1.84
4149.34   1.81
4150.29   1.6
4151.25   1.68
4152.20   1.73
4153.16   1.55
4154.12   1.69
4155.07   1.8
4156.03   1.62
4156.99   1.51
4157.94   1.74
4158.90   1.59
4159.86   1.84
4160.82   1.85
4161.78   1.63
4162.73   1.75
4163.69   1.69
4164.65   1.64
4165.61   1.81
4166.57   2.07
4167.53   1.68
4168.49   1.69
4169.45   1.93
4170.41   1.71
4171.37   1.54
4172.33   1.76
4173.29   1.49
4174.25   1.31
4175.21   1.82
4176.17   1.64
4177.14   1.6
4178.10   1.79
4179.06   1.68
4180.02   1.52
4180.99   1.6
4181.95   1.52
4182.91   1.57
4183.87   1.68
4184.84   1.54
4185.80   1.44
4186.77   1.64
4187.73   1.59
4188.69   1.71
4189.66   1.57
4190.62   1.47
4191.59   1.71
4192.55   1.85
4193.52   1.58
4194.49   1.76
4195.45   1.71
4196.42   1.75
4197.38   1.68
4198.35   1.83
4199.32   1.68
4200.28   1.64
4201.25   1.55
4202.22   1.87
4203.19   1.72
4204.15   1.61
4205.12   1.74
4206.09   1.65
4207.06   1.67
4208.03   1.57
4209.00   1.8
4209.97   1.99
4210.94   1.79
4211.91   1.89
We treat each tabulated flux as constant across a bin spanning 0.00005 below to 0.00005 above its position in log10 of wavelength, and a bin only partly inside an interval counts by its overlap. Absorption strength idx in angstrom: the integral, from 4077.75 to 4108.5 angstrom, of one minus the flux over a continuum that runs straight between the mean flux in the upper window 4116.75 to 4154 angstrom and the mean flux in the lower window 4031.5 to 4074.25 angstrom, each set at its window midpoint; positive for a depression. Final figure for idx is 3.5 angstrom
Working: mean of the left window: 1.75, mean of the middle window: 1.51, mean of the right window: 1.65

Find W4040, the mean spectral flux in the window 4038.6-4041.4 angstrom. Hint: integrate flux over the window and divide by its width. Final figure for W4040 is 1.89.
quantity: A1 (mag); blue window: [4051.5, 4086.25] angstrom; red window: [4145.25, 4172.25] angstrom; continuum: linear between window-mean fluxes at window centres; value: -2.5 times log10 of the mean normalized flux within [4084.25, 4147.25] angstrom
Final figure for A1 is 0.10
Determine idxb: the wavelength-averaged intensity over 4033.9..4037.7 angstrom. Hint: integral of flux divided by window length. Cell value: 1.79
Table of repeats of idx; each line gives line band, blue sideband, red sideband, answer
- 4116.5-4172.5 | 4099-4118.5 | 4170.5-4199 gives -4.45 angstrom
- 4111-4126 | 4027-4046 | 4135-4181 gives 0.89 angstrom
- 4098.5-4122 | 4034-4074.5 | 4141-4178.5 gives 2.91 angstrom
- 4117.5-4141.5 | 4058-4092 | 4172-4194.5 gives 0.34 angstrom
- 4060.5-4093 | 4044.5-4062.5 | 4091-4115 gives -1.98 angstrom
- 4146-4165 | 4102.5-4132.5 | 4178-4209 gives -1.10 angstrom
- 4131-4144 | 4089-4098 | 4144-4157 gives -0.33 angstrom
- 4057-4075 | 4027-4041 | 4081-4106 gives -1.49 angstrom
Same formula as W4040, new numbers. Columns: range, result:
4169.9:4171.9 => 1.63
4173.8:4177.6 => 1.59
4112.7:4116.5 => 1.51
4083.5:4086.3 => 1.69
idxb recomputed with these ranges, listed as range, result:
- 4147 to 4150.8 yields 1.72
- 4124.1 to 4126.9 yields 1.72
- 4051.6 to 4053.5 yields 1.55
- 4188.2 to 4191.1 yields 1.59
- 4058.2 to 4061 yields 1.77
